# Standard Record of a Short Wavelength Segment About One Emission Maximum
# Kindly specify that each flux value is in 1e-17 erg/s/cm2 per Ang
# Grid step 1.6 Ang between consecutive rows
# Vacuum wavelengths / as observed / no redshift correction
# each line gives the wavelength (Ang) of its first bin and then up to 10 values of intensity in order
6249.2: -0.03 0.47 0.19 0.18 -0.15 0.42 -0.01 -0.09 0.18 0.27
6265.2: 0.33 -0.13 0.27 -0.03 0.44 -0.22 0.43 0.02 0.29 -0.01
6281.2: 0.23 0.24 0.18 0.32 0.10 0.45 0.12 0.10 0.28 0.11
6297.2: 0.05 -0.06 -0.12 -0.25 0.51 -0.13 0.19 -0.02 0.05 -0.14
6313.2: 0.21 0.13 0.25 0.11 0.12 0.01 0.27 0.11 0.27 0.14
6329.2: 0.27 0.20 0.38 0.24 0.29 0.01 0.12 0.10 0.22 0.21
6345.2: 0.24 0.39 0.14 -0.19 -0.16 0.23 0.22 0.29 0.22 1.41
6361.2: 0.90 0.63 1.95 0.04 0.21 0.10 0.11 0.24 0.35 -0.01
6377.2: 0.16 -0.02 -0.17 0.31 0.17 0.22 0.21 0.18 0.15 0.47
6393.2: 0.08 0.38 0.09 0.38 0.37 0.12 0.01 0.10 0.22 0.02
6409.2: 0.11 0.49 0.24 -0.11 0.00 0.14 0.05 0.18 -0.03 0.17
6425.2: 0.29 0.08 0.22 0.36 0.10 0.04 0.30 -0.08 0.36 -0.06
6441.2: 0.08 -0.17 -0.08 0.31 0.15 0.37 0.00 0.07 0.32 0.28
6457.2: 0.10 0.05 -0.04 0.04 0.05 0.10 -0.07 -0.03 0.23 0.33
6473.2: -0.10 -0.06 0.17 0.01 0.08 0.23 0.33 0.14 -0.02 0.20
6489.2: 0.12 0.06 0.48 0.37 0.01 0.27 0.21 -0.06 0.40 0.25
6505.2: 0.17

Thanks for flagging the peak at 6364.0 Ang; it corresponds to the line [O II]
